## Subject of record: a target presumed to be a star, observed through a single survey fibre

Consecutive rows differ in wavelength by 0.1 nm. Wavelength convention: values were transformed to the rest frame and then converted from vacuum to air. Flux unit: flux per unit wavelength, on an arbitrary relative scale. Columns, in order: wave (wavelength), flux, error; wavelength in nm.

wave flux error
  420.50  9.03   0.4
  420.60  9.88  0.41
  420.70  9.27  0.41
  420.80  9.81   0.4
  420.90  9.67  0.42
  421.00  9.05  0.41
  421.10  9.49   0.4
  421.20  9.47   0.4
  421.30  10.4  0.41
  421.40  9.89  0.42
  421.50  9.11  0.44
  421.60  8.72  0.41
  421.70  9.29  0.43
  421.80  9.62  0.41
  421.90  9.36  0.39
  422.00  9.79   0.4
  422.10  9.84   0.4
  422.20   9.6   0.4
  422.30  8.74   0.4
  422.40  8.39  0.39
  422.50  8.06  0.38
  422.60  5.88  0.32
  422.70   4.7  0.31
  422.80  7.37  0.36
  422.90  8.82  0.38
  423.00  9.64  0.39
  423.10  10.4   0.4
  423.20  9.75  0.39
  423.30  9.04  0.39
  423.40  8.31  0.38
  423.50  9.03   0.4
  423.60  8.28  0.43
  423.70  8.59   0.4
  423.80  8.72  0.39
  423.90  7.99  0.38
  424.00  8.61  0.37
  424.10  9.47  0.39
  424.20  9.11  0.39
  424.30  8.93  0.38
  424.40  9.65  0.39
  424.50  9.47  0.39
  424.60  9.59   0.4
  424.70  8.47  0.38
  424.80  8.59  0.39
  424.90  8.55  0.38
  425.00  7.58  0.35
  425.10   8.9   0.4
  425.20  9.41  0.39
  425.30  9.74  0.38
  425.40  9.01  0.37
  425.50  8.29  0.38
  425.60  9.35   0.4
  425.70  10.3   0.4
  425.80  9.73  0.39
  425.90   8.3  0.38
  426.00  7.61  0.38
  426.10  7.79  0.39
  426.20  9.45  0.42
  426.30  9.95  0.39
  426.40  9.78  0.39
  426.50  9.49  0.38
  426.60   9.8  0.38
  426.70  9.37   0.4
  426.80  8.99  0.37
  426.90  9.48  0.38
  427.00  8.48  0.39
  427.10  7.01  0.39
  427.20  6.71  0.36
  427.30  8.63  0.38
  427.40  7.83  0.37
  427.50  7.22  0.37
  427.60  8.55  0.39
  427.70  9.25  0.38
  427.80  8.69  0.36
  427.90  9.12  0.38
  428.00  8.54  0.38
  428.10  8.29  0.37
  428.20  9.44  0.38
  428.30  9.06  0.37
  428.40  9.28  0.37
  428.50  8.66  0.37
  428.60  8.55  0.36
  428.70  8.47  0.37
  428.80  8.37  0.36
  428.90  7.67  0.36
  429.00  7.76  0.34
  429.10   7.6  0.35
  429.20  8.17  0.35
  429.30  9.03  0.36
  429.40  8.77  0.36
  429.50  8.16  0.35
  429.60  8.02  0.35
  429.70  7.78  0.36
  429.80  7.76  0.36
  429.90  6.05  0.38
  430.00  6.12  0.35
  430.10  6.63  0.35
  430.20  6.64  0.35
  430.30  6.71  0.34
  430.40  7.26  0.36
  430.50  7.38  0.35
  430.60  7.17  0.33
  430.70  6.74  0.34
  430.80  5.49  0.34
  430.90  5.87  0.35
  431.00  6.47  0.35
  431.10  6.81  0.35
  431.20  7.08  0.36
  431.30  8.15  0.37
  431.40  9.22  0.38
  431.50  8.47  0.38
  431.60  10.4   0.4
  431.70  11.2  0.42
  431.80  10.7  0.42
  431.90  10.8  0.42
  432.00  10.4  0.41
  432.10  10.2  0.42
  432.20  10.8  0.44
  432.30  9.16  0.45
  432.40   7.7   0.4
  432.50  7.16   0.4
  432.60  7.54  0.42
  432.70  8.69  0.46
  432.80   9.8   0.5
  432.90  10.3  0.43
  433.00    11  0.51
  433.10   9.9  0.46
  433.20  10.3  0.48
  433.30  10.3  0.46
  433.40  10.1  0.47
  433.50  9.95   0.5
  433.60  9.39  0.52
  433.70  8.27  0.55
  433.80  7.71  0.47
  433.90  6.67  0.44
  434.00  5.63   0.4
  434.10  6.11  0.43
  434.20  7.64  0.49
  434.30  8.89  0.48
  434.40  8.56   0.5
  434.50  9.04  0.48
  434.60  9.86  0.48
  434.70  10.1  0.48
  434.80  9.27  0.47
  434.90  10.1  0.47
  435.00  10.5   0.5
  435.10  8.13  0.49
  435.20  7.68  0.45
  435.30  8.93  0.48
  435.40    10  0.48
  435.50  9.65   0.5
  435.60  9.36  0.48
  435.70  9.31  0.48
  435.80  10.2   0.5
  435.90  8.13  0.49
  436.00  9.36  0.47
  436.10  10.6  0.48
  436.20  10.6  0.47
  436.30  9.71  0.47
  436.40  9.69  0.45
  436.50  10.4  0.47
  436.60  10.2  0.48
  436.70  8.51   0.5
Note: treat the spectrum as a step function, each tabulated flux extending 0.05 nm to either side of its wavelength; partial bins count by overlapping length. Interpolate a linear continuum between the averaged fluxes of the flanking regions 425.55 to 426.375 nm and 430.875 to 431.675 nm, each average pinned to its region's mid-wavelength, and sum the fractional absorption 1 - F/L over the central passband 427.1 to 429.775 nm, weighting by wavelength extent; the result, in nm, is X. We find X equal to 0.07 nm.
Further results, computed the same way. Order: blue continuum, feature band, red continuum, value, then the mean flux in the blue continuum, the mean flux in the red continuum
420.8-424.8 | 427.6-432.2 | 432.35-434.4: 0.28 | 8.94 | 8.65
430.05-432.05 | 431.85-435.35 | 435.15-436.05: -0.17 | 7.98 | 9.18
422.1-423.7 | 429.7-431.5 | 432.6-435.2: 0.38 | 8.45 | 8.99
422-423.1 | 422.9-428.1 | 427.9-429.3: -0.30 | 8.29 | 8.5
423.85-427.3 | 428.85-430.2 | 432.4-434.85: 0.19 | 8.91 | 8.82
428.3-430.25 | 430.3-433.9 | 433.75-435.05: -0.23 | 7.9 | 8.47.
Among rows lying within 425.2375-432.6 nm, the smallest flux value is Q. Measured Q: 5.49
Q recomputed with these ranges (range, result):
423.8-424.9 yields 7.99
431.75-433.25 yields 7.16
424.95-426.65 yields 7.58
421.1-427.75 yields 4.7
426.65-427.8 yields 6.71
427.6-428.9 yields 7.67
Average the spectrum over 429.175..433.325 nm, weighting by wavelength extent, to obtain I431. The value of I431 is 8.38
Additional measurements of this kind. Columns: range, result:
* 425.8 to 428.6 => 8.71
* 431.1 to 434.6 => 9.02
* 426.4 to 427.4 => 8.68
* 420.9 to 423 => 8.82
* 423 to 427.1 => 9.02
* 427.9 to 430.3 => 8.03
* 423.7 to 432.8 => 8.49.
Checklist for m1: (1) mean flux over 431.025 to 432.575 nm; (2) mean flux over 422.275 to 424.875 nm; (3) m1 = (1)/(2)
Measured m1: 1.06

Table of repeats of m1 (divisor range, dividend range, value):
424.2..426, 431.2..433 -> 1.05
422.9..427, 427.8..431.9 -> 0.89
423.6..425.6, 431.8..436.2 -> 1.03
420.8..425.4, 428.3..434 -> 0.94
